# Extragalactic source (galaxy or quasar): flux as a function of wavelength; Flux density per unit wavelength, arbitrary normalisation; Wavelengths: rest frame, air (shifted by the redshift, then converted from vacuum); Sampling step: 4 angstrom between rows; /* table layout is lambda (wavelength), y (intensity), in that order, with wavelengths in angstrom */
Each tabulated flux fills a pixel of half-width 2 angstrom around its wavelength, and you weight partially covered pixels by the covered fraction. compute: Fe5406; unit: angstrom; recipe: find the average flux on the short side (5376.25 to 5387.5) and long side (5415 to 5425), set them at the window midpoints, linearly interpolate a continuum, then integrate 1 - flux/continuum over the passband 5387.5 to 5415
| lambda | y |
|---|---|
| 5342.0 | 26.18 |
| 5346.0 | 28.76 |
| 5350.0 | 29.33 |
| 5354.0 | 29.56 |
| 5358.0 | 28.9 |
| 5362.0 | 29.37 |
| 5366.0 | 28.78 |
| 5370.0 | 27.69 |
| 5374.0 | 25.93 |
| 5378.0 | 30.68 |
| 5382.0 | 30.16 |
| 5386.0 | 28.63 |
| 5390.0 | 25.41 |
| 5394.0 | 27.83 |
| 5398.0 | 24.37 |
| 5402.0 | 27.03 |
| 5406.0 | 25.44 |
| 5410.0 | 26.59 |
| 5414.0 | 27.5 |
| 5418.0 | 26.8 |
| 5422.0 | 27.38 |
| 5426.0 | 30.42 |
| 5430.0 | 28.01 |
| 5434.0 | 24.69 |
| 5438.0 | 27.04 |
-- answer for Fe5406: 2.2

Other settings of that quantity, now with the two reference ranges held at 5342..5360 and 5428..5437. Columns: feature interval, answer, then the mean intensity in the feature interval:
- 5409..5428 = -0.7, 27.8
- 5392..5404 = 0.4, 26.4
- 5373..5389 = -0.5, 28.8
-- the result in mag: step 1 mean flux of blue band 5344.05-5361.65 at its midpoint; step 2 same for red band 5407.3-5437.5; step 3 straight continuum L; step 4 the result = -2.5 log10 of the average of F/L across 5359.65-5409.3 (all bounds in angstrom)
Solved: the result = 0.03 mag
